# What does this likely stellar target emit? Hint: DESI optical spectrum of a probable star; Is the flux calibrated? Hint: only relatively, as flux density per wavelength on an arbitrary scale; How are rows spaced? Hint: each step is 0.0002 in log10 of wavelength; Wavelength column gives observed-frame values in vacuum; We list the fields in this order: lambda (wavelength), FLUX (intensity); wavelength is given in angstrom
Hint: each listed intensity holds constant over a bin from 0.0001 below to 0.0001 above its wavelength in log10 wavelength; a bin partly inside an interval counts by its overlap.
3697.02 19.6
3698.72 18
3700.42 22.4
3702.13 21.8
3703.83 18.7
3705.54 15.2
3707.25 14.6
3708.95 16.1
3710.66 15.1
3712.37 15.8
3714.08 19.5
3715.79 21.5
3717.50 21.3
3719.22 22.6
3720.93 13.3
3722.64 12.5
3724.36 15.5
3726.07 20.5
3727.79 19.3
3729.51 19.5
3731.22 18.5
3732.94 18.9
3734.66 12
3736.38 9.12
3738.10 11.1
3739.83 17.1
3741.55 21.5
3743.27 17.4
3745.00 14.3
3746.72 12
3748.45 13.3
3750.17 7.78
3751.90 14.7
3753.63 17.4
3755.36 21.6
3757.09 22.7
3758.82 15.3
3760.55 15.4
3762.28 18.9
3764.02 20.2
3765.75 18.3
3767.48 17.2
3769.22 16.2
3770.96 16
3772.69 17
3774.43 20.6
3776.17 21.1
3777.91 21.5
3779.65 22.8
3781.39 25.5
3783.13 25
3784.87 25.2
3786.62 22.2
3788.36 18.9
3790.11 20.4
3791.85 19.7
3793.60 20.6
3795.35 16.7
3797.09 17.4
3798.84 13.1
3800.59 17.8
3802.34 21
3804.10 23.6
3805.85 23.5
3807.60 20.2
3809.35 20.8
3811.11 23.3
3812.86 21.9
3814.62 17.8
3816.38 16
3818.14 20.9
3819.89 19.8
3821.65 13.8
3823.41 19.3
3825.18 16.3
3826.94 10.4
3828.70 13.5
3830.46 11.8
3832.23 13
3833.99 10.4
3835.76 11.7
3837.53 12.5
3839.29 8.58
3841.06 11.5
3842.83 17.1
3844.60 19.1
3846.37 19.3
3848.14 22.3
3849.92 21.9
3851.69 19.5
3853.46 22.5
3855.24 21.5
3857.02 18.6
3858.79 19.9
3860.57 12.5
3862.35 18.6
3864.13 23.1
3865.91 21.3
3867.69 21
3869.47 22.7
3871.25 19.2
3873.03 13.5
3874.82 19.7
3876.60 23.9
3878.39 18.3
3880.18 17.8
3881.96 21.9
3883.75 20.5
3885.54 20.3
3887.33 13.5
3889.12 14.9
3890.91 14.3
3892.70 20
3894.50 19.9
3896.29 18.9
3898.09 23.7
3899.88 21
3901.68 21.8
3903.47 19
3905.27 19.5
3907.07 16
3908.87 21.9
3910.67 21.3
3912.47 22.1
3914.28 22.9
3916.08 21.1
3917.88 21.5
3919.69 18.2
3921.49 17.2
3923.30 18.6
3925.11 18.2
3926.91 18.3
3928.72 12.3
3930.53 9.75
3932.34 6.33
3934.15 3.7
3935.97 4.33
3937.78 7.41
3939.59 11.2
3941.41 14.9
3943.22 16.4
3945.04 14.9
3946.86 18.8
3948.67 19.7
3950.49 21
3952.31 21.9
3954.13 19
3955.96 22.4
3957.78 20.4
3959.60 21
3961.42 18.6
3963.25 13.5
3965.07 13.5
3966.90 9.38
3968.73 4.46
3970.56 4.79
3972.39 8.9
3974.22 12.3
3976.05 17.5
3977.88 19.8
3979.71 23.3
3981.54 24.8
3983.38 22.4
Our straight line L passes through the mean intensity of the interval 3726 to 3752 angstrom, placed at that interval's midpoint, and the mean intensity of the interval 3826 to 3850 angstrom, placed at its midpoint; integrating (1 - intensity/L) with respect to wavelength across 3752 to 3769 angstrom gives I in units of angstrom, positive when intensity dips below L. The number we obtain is -3.6 angstrom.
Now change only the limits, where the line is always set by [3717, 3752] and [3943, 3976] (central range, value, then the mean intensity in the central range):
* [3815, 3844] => 2.7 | 14.3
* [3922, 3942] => 5.4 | 11.4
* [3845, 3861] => -4.3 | 20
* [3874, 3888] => -3.5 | 19.6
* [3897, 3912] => -4.7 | 20.6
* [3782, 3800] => -4.8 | 20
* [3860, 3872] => -3.3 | 20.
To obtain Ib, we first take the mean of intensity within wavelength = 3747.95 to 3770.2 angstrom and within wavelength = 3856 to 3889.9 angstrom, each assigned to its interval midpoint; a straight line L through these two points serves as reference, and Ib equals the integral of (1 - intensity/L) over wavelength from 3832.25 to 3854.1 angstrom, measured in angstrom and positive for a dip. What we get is 2.8 angstrom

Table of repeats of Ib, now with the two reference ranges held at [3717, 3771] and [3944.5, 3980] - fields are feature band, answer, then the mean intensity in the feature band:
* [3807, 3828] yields -2.4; 18.3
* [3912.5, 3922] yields -2.5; 20.5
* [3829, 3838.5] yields 2.6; 12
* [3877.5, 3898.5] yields -2.9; 18.5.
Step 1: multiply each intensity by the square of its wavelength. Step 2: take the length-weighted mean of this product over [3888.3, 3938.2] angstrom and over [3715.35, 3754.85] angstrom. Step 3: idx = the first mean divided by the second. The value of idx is 1.2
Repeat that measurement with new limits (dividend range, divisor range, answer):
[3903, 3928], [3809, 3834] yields 1.23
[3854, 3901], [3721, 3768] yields 1.27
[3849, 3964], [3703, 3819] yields 1.07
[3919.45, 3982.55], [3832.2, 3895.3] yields 0.87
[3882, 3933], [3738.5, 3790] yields 1.07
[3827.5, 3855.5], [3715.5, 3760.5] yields 1.02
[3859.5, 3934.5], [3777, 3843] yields 1.07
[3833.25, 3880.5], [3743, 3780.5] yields 1.10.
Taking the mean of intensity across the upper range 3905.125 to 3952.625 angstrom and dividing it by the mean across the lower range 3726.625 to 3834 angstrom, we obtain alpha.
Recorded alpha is 0.9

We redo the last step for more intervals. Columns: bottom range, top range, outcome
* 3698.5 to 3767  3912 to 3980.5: 0.91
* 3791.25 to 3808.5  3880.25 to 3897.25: 0.94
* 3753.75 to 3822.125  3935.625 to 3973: 0.75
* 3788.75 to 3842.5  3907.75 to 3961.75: 0.99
